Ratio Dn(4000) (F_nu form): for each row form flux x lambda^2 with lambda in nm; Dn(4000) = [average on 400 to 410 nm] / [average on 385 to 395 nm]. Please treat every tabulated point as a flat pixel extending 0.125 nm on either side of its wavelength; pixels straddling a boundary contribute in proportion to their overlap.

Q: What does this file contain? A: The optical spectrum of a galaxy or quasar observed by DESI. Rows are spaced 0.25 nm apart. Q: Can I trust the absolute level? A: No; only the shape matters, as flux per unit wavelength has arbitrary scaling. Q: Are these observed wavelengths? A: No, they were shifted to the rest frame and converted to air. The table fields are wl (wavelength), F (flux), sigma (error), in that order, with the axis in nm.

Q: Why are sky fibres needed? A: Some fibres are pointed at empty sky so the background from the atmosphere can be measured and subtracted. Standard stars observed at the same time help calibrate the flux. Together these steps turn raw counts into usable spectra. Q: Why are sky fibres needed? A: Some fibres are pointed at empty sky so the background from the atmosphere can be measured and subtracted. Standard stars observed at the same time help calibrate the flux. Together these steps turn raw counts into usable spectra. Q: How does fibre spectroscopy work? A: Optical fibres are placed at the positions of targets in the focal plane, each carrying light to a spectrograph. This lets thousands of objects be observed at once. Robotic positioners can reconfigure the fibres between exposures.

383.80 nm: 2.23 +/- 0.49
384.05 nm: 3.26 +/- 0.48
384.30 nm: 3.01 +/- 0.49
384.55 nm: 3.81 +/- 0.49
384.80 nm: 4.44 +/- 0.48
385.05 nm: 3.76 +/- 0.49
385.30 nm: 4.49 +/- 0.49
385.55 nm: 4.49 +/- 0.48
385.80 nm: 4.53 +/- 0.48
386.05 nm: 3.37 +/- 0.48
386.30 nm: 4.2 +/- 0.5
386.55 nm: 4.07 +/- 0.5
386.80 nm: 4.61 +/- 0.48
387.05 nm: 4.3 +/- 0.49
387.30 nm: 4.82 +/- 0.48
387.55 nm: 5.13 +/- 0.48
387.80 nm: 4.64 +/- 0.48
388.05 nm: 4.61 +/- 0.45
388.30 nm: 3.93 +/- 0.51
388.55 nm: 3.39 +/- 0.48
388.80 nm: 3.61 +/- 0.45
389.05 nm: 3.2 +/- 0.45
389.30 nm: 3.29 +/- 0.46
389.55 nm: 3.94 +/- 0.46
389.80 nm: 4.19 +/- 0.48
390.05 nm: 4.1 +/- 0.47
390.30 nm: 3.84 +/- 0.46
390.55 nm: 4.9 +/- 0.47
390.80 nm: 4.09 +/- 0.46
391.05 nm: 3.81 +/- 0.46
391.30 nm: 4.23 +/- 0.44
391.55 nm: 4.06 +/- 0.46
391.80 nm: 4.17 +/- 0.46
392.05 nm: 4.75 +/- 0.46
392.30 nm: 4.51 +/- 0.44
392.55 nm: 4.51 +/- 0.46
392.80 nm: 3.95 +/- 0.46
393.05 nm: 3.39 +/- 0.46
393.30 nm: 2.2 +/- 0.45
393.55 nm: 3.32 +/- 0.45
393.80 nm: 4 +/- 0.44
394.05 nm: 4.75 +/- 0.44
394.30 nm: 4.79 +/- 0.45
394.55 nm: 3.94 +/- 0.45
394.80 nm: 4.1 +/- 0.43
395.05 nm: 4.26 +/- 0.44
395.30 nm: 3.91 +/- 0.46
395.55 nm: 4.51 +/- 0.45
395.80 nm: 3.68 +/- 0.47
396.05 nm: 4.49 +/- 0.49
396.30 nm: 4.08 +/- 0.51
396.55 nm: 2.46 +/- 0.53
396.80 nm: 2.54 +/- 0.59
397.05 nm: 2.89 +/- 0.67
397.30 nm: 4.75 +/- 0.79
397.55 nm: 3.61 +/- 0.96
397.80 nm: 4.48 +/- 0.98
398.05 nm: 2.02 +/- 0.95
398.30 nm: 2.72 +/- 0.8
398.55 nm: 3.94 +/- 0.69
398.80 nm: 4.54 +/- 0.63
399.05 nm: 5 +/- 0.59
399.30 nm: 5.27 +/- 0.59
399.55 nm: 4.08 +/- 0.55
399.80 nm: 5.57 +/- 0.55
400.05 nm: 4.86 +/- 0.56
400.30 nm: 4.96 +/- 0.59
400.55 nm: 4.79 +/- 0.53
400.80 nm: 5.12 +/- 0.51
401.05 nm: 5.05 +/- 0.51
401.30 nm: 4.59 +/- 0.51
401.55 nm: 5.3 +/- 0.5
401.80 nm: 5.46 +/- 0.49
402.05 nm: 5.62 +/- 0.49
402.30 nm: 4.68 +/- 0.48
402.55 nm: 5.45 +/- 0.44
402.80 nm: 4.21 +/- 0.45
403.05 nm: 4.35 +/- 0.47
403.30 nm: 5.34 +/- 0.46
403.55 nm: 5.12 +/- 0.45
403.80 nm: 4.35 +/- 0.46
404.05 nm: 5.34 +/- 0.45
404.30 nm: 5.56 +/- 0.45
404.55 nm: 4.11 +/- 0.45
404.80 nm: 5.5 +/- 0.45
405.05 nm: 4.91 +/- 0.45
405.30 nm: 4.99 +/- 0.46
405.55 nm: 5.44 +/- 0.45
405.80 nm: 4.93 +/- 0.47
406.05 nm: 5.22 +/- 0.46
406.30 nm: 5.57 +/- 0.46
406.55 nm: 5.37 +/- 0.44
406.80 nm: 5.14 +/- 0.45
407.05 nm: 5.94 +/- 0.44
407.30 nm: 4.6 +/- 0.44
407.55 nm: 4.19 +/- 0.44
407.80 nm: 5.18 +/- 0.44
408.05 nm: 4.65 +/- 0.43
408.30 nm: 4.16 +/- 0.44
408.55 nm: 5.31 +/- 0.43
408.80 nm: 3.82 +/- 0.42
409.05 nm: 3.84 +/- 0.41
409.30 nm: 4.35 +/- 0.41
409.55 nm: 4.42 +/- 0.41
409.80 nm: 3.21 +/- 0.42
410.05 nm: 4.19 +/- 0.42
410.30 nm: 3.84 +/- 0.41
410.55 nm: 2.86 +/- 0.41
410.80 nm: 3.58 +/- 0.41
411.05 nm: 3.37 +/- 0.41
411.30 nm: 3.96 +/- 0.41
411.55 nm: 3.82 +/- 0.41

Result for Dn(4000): 1.3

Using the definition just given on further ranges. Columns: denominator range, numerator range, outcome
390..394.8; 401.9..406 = 1.30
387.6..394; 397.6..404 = 1.24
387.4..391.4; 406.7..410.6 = 1.19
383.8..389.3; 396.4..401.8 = 1.13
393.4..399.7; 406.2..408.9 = 1.32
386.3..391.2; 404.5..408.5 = 1.33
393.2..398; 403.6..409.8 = 1.34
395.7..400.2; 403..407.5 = 1.34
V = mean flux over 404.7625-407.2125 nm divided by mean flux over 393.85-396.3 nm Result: 1.24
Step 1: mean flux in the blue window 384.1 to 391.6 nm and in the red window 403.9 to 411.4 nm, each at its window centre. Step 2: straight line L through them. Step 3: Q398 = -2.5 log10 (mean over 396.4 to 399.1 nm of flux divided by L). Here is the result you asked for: 0.23 mag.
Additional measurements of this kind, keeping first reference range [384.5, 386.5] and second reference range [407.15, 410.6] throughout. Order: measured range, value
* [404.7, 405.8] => -0.22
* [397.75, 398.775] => 0.25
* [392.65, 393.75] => 0.26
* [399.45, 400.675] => -0.16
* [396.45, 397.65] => 0.27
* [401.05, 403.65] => -0.19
